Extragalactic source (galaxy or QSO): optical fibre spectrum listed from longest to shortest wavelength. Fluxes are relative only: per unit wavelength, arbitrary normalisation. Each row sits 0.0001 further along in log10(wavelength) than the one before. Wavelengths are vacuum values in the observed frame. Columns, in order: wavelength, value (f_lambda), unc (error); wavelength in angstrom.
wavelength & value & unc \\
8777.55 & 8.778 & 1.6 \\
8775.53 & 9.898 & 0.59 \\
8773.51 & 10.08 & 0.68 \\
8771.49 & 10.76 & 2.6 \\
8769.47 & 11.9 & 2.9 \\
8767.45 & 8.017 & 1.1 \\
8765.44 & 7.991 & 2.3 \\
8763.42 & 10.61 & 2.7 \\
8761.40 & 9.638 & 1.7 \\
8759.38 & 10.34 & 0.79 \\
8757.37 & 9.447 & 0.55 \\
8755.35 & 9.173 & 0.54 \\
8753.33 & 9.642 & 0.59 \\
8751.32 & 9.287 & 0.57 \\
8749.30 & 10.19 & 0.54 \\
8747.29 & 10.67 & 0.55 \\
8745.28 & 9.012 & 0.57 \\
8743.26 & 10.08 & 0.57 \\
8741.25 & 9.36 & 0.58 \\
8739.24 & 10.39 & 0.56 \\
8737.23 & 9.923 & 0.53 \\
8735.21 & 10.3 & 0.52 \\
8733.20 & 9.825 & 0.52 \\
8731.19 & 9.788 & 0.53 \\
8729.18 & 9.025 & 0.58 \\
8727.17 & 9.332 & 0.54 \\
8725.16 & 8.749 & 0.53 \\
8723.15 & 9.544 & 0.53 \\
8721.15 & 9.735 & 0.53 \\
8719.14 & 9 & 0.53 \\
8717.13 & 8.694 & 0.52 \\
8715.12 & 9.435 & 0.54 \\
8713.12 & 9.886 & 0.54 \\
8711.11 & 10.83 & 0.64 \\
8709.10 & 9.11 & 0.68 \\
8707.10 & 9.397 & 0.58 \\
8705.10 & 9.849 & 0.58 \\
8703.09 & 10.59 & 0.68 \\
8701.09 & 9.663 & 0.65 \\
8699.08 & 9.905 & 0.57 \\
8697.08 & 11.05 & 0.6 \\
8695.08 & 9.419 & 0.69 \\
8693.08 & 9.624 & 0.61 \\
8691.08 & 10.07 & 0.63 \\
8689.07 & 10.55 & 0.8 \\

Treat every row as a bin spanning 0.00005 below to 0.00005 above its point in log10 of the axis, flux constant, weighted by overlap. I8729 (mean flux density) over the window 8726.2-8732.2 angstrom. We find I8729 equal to 9.38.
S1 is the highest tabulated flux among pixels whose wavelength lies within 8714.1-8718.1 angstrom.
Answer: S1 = 9.435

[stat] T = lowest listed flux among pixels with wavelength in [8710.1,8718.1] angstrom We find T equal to 8.694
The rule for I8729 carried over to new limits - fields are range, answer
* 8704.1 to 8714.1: 9.82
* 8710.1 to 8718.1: 9.71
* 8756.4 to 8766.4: 9.61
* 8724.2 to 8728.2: 9.04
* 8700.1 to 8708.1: 9.88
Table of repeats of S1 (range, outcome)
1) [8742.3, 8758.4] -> 10.67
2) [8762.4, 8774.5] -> 11.9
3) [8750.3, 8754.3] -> 9.642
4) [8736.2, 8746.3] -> 10.39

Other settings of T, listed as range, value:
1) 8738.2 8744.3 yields 9.36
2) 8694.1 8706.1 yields 9.419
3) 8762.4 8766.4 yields 7.991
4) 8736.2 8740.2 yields 9.923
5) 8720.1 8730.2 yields 8.749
